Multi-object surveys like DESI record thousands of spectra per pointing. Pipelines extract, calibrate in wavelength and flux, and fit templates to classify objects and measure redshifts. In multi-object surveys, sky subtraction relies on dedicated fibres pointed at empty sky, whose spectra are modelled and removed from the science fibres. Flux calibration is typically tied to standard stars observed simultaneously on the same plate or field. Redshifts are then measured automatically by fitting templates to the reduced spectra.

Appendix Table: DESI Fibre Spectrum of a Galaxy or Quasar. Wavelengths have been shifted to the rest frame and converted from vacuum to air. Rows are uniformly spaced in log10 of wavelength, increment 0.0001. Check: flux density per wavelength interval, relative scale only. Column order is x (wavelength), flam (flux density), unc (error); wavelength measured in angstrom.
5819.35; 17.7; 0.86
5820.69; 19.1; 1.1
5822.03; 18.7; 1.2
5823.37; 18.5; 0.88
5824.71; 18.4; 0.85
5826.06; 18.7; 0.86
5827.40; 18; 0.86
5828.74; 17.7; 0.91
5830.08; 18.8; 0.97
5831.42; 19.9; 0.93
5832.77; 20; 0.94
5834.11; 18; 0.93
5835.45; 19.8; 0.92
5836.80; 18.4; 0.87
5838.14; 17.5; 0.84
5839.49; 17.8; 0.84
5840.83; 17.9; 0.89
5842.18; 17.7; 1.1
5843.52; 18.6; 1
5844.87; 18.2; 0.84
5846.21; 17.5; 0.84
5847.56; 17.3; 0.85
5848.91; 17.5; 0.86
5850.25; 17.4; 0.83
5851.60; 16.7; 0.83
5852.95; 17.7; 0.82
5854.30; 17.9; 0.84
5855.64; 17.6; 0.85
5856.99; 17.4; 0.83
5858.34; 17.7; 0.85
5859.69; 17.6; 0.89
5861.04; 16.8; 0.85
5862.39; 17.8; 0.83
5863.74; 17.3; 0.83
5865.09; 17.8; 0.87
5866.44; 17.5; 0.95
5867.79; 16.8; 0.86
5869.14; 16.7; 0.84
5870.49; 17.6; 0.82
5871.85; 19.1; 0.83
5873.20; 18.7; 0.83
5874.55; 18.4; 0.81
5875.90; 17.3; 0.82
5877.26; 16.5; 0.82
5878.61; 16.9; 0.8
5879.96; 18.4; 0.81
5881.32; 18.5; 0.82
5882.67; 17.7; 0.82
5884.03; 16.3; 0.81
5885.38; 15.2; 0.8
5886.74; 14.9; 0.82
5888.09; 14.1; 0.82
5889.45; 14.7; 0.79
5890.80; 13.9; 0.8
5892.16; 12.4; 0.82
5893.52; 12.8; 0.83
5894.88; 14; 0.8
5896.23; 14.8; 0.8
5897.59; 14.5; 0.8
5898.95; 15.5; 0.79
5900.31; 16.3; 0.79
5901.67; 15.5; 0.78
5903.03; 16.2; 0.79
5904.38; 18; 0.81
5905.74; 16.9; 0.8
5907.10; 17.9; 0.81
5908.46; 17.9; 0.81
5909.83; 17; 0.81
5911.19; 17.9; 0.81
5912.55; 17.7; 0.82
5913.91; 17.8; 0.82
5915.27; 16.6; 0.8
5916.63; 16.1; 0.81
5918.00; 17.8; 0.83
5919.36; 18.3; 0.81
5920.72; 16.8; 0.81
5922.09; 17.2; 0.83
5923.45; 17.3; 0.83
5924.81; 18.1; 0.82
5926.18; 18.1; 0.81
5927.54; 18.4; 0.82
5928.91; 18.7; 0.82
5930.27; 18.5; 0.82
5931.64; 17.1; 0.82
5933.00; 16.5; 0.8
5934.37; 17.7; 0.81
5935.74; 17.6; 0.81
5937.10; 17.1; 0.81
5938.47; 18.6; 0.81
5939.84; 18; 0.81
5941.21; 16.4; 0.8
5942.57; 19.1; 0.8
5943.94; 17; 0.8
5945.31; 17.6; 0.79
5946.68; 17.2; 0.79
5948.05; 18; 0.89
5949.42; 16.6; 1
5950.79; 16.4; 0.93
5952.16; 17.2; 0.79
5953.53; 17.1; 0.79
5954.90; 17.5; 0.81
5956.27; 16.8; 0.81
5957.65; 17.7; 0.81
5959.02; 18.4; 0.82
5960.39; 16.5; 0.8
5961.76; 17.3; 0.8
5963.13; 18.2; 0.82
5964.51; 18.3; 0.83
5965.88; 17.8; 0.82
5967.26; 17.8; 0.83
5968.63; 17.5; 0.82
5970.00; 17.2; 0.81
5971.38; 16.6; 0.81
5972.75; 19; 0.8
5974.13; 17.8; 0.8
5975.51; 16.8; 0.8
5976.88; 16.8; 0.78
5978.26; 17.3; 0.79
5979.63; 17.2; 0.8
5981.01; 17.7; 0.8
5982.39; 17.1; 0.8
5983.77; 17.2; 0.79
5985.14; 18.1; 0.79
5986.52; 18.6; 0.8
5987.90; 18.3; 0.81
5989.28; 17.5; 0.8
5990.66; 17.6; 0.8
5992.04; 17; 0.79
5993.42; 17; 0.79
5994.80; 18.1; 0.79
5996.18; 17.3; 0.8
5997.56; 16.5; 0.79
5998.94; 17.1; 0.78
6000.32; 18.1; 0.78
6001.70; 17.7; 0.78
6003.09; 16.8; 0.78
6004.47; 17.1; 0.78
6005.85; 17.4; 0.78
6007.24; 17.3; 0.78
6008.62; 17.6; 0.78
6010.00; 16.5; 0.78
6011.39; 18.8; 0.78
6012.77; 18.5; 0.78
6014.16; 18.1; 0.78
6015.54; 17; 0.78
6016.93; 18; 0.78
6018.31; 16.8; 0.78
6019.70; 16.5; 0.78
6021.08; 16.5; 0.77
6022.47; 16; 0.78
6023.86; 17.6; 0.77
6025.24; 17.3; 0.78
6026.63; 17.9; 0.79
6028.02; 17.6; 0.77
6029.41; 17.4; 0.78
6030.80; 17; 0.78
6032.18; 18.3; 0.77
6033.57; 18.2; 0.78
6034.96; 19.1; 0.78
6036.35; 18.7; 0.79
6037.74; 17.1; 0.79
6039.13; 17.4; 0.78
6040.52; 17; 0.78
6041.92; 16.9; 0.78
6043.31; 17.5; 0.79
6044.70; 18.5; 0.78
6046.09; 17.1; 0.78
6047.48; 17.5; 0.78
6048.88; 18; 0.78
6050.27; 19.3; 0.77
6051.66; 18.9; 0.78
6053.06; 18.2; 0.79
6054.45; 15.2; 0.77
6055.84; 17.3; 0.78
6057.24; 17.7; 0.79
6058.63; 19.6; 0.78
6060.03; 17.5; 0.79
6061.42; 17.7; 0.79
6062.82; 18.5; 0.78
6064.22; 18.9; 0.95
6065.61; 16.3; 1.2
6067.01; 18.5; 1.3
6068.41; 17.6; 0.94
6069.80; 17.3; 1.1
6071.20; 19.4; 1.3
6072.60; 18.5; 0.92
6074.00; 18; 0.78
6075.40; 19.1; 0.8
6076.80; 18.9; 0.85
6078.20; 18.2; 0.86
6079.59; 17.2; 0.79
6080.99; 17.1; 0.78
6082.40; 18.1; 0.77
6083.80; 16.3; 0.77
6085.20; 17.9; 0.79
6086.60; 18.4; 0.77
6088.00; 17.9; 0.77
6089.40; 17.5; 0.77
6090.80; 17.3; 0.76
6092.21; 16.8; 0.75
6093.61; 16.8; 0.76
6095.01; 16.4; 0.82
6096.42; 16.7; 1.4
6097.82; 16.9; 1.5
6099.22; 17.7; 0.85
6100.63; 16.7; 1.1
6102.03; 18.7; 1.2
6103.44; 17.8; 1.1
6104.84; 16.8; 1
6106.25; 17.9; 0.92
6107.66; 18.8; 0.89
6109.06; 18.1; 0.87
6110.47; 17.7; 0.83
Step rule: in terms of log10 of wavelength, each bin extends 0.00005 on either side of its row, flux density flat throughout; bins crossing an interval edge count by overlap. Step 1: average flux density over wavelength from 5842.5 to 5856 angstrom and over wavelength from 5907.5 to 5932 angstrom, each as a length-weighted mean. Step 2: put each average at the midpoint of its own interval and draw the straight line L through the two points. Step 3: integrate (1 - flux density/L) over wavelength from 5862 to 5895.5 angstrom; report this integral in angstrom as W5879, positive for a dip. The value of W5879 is 2.3 angstrom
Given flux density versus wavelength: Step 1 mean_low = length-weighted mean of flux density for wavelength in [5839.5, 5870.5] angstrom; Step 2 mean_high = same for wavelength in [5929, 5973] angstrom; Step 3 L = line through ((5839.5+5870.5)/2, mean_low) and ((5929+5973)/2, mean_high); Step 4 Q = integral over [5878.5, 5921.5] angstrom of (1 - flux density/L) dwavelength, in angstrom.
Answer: 3.19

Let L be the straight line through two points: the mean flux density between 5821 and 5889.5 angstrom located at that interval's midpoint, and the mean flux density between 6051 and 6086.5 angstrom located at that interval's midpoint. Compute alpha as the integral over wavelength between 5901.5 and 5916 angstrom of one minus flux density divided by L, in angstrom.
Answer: 0.38 angstrom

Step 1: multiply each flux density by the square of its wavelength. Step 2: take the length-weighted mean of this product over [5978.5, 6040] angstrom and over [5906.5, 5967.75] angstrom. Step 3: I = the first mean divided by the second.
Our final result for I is 1.0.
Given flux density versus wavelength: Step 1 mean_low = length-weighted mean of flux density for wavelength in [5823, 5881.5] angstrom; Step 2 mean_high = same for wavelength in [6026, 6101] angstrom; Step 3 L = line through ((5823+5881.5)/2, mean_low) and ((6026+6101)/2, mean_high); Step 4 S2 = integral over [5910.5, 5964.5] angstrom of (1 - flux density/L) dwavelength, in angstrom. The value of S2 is 1.0 angstrom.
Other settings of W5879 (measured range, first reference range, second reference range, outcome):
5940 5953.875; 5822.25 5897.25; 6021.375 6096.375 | 0.1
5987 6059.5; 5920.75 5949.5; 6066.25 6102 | 0.4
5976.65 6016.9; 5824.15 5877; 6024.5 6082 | 0.9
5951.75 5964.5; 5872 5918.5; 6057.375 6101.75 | -0.5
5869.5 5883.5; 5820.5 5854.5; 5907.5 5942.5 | 0.1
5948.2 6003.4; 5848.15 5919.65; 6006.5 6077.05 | -0.4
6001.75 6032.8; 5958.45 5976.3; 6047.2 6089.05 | 0.7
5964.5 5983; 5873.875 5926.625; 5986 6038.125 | -0.3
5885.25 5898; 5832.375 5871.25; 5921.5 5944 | 2.6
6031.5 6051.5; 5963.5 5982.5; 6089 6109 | -0.6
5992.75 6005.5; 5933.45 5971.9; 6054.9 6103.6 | 0.2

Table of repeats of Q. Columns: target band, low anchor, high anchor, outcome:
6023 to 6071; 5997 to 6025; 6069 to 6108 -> -0.9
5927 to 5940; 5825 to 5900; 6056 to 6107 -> -0.4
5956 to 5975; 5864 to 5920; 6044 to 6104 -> -0.7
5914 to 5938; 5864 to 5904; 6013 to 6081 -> -1.4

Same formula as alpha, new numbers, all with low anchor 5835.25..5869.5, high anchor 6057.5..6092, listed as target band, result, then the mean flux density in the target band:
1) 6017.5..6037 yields 0.44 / 17.5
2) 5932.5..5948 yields 0.18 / 17.6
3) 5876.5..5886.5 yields 0.39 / 17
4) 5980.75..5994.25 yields 0.17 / 17.6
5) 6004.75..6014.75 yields 0.09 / 17.7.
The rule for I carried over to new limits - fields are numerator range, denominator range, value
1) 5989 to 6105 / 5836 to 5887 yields 1.07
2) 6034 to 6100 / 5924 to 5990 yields 1.05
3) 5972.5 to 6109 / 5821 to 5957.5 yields 1.07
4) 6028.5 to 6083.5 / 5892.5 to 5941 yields 1.11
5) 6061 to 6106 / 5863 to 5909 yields 1.15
